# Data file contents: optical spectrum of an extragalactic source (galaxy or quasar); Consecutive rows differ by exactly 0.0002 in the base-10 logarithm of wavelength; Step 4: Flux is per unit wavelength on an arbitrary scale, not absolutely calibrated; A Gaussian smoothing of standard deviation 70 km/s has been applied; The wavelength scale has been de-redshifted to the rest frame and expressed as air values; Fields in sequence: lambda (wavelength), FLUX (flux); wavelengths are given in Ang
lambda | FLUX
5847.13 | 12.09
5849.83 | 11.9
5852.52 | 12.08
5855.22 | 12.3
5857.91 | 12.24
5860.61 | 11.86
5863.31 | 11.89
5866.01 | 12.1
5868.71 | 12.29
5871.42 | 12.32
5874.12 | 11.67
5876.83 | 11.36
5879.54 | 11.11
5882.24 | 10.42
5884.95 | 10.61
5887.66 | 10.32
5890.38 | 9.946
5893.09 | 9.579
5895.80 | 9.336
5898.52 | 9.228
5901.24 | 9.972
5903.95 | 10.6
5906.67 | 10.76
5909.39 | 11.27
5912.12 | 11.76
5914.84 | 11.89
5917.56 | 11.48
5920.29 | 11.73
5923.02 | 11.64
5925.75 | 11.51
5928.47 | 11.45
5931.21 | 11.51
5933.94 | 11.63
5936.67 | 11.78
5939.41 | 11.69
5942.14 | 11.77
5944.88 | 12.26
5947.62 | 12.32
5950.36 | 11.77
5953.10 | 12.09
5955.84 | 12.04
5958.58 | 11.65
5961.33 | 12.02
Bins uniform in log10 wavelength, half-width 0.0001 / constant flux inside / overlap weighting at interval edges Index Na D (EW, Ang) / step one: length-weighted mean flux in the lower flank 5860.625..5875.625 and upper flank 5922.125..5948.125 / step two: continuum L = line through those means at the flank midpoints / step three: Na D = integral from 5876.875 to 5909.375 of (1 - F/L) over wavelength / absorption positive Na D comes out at 4.5 Ang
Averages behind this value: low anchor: 12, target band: 10.3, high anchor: 11.7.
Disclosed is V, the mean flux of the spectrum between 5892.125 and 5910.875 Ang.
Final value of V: 10.1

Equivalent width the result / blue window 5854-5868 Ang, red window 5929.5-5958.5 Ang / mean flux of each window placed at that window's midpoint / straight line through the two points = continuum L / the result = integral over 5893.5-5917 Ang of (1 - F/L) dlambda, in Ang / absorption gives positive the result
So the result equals 2.7 Ang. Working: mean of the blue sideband 12.1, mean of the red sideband 11.9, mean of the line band 10.6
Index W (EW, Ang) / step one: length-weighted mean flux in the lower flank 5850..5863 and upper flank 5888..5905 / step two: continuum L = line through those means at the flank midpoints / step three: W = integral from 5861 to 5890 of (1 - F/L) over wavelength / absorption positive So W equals -0.97 Ang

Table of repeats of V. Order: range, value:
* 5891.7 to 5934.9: 11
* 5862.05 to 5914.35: 10.9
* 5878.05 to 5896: 10.3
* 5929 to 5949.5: 11.8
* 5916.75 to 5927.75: 11.6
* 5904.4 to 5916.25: 11.4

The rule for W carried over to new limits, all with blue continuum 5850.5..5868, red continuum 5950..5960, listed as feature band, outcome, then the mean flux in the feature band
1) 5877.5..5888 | 1.18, 10.7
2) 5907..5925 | 0.60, 11.6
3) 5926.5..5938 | 0.34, 11.6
